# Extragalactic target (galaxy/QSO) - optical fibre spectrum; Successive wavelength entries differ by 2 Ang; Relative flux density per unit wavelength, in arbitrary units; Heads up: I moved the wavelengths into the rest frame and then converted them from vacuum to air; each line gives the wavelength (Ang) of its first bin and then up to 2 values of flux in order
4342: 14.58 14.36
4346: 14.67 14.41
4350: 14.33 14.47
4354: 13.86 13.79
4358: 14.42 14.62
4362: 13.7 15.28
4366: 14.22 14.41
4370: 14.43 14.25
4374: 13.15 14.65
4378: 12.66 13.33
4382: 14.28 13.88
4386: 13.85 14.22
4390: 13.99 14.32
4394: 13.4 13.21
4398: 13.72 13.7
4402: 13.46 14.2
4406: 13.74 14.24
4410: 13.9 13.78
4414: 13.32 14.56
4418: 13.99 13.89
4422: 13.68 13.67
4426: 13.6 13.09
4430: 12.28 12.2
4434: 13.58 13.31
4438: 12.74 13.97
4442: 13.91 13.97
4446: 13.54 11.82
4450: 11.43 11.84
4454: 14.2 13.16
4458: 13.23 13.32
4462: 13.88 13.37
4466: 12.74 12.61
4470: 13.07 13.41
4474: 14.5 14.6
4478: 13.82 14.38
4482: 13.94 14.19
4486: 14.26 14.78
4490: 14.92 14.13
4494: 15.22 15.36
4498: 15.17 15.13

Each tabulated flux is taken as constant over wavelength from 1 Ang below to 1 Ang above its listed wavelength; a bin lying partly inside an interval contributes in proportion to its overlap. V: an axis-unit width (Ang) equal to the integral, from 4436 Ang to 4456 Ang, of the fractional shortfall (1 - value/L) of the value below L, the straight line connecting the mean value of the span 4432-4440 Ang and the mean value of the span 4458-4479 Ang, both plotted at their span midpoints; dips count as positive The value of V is 0.3 Ang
